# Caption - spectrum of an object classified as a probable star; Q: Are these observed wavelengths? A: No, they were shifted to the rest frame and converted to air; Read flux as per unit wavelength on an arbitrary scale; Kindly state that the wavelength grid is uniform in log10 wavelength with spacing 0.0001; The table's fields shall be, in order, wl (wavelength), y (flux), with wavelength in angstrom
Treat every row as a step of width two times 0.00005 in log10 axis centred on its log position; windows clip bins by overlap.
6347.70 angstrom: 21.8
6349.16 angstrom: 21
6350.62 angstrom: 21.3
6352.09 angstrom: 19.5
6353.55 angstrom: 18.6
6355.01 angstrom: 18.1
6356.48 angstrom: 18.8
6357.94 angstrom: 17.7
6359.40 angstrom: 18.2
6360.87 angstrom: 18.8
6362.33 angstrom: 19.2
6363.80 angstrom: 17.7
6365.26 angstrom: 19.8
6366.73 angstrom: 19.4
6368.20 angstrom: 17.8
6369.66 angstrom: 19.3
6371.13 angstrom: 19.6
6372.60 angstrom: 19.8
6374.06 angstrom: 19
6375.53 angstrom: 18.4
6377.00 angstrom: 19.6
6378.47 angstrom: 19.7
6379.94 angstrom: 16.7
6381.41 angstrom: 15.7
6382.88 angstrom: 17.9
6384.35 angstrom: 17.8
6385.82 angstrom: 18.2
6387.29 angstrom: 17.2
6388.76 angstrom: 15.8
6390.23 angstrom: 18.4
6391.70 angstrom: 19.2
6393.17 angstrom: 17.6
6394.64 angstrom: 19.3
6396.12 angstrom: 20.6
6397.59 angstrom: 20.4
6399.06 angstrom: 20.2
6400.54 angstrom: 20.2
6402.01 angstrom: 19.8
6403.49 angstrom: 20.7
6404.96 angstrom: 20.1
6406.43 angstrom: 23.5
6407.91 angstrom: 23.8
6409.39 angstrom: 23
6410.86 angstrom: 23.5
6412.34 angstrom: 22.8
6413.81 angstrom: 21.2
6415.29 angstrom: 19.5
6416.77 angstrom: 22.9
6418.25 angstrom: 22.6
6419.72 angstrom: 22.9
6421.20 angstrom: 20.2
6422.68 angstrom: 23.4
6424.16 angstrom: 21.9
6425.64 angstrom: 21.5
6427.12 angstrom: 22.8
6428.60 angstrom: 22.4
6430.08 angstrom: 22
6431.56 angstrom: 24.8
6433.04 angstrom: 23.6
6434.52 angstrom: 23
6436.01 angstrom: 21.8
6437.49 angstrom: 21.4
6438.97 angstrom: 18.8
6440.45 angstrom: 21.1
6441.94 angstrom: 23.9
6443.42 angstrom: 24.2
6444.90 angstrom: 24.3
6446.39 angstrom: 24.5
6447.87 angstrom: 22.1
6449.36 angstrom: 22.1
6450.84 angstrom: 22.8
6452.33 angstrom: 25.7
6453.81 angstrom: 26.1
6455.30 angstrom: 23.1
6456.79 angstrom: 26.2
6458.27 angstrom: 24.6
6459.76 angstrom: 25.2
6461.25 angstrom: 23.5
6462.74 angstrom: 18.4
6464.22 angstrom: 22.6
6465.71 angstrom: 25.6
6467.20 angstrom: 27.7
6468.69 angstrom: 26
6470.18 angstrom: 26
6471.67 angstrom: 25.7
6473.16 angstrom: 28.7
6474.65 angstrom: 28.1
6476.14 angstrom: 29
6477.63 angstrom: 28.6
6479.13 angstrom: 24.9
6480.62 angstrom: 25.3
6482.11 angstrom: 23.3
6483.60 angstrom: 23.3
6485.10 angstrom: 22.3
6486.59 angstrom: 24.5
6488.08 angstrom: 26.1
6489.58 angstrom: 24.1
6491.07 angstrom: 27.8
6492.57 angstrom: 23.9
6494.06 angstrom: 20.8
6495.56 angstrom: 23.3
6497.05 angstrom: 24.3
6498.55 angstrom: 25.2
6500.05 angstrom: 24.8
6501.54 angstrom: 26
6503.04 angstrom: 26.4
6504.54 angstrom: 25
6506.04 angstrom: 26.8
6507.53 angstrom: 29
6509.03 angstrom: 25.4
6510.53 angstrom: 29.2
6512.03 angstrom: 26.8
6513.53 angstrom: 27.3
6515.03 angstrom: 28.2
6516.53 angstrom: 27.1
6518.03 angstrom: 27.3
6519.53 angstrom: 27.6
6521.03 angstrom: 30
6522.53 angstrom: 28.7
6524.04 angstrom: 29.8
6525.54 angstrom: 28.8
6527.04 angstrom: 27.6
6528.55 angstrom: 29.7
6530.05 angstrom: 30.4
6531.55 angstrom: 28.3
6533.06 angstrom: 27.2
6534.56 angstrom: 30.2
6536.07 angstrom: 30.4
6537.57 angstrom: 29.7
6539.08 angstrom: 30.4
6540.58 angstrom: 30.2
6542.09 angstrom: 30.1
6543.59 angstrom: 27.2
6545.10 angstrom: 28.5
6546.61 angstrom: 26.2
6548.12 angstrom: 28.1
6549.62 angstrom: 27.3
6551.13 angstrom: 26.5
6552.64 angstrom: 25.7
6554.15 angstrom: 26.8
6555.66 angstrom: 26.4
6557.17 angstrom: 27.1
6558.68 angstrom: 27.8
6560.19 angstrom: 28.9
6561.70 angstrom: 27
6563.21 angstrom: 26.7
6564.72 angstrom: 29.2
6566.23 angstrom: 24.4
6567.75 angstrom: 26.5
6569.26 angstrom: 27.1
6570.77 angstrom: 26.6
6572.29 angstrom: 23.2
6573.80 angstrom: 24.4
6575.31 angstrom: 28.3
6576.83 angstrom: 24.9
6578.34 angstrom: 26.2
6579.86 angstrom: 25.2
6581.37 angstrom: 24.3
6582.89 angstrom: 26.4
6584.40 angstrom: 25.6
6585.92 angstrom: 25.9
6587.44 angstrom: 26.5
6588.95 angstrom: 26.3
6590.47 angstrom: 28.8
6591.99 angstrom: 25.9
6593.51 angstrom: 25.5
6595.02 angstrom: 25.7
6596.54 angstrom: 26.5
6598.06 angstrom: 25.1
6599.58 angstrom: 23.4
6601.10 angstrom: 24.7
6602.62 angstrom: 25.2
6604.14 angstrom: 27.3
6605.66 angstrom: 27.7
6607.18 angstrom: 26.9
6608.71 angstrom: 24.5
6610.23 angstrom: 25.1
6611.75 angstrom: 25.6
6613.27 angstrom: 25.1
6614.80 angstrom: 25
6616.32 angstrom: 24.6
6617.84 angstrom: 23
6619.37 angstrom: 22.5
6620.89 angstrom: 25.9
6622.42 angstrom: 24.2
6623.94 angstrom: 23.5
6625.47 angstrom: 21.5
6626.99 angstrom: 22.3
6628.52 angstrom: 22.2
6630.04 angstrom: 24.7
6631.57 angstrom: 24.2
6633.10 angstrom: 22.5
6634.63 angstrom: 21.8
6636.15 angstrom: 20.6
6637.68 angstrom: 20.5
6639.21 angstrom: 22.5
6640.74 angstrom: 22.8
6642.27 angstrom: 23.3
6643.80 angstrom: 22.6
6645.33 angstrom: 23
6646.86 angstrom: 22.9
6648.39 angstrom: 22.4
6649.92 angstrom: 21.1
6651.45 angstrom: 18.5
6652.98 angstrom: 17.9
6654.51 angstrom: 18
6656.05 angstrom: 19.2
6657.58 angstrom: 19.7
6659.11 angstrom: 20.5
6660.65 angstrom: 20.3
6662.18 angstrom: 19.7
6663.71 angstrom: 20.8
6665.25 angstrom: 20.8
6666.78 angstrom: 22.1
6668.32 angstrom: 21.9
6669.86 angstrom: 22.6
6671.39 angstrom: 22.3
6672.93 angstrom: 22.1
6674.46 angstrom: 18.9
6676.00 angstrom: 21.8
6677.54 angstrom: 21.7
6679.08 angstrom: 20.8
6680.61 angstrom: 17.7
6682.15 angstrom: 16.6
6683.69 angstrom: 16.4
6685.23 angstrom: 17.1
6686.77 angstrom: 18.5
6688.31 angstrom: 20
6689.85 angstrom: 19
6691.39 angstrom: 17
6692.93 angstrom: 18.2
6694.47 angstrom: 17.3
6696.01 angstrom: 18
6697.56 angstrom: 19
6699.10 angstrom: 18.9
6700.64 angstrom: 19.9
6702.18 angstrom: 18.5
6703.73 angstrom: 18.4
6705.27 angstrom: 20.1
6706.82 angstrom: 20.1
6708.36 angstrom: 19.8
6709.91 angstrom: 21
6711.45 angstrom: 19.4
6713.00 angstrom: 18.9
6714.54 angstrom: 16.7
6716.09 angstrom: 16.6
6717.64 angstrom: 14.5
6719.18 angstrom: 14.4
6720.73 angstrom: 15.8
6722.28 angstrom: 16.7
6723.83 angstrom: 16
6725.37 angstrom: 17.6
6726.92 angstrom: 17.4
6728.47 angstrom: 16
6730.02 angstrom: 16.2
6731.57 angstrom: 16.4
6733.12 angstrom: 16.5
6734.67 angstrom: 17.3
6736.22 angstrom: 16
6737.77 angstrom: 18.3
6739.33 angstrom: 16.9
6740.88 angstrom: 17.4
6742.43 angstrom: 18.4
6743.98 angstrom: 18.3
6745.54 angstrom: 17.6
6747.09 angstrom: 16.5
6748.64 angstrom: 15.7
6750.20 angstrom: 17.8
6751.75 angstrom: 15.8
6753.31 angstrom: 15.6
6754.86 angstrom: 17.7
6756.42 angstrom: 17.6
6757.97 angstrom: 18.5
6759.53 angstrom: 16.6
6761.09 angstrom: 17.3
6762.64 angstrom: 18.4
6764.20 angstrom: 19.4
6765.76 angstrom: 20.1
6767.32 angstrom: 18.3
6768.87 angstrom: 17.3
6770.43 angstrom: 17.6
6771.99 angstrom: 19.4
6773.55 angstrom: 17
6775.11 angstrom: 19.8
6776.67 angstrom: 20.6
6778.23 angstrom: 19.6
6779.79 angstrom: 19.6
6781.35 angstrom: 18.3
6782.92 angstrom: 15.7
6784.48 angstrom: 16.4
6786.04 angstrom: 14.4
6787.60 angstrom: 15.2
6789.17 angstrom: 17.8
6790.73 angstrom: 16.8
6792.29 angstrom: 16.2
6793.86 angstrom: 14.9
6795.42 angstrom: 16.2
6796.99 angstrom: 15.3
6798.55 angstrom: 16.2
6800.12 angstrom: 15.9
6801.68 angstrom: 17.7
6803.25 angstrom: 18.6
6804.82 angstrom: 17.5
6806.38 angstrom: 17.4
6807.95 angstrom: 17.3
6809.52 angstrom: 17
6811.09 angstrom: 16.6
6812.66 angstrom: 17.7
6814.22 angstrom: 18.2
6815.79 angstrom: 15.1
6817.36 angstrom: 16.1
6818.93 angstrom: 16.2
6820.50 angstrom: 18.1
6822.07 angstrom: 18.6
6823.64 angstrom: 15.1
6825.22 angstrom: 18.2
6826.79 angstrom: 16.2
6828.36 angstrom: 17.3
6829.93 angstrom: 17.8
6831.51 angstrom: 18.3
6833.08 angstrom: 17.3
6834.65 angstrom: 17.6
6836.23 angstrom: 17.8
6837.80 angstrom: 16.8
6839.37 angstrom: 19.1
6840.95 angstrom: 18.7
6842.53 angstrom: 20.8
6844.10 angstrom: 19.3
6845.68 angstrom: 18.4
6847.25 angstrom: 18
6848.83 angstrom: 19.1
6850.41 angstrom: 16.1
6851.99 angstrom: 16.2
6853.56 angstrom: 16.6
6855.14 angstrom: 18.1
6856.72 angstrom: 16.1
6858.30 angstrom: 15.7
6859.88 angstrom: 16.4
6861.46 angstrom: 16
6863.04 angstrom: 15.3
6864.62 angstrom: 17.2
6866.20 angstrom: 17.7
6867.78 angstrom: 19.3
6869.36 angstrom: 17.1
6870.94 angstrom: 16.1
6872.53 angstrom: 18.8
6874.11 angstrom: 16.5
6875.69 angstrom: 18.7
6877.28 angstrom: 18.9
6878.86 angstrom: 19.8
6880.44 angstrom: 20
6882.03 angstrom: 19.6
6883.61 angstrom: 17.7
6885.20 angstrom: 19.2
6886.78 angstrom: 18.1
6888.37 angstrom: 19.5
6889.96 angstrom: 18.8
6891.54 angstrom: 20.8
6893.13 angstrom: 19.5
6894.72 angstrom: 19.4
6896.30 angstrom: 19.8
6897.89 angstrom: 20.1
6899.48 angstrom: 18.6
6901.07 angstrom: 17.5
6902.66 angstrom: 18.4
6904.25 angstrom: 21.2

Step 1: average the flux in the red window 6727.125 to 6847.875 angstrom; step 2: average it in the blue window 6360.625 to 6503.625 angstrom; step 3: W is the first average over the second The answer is 0.78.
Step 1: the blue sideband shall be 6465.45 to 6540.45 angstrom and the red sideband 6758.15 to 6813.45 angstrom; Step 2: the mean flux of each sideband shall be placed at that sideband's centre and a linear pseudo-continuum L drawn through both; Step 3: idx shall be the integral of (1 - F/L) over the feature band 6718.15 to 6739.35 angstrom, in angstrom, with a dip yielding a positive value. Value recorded 3.1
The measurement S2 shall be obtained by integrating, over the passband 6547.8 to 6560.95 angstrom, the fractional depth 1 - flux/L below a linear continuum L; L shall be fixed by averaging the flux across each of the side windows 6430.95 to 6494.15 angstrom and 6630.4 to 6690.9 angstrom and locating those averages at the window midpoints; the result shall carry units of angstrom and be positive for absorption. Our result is -2.6 angstrom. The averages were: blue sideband 24.4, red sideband 20.6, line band 27.2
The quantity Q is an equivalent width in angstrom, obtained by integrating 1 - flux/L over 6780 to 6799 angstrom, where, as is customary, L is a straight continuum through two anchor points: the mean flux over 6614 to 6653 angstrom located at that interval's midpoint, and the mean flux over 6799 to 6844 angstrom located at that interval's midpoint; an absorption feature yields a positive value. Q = 2.2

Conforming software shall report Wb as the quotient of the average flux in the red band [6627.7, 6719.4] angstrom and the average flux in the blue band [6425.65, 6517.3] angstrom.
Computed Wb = 0.8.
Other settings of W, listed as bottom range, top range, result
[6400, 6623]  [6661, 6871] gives 0.70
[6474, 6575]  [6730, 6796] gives 0.65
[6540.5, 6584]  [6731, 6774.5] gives 0.65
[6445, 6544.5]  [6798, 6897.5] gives 0.68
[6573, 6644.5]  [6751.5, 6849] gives 0.71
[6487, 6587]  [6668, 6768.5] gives 0.67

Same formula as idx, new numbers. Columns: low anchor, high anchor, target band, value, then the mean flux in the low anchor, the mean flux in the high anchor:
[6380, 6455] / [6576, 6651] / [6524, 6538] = -3.7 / 21.4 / 24.3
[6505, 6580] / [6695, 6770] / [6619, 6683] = 1.4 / 27.7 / 17.6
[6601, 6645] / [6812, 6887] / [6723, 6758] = 6.2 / 23.8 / 17.6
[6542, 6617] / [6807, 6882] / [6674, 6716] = 6.7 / 26.2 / 17.5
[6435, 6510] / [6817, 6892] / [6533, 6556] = -4.8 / 24.6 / 17.8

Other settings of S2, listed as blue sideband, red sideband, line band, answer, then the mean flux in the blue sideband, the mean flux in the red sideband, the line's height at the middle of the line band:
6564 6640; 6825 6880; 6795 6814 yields 2.03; 24.9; 17.6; 19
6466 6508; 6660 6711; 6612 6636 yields -2.28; 25.6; 19.6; 21.5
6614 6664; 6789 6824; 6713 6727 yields 2.29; 22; 16.8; 19.5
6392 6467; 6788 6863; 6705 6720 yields 0.47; 22.4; 17.2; 18.7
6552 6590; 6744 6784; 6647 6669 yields 2.19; 26.3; 17.9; 22.5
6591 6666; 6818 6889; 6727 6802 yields 9.77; 23.1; 17.8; 19.9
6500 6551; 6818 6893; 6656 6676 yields 2.38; 28.1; 17.9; 23.8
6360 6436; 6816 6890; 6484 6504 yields -4.85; 20.3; 17.7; 19.8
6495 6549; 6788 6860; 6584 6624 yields -0.77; 27.8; 17.2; 25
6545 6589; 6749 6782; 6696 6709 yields 0.96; 26.4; 18.2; 20.8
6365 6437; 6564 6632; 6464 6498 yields -4.47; 20.4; 25.3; 22.4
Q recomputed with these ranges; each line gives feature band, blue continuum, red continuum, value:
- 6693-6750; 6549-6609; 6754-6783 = 7.8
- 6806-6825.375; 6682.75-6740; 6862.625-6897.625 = 1.3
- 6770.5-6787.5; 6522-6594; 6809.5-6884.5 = 1.7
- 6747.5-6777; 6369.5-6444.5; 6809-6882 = 0.4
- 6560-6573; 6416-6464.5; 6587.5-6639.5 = -1.3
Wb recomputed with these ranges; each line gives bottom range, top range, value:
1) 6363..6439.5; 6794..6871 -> 0.85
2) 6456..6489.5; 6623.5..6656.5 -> 0.86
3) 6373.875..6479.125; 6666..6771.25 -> 0.82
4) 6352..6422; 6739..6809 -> 0.89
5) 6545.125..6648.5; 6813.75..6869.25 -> 0.69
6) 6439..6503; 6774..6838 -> 0.70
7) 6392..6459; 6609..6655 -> 1.02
